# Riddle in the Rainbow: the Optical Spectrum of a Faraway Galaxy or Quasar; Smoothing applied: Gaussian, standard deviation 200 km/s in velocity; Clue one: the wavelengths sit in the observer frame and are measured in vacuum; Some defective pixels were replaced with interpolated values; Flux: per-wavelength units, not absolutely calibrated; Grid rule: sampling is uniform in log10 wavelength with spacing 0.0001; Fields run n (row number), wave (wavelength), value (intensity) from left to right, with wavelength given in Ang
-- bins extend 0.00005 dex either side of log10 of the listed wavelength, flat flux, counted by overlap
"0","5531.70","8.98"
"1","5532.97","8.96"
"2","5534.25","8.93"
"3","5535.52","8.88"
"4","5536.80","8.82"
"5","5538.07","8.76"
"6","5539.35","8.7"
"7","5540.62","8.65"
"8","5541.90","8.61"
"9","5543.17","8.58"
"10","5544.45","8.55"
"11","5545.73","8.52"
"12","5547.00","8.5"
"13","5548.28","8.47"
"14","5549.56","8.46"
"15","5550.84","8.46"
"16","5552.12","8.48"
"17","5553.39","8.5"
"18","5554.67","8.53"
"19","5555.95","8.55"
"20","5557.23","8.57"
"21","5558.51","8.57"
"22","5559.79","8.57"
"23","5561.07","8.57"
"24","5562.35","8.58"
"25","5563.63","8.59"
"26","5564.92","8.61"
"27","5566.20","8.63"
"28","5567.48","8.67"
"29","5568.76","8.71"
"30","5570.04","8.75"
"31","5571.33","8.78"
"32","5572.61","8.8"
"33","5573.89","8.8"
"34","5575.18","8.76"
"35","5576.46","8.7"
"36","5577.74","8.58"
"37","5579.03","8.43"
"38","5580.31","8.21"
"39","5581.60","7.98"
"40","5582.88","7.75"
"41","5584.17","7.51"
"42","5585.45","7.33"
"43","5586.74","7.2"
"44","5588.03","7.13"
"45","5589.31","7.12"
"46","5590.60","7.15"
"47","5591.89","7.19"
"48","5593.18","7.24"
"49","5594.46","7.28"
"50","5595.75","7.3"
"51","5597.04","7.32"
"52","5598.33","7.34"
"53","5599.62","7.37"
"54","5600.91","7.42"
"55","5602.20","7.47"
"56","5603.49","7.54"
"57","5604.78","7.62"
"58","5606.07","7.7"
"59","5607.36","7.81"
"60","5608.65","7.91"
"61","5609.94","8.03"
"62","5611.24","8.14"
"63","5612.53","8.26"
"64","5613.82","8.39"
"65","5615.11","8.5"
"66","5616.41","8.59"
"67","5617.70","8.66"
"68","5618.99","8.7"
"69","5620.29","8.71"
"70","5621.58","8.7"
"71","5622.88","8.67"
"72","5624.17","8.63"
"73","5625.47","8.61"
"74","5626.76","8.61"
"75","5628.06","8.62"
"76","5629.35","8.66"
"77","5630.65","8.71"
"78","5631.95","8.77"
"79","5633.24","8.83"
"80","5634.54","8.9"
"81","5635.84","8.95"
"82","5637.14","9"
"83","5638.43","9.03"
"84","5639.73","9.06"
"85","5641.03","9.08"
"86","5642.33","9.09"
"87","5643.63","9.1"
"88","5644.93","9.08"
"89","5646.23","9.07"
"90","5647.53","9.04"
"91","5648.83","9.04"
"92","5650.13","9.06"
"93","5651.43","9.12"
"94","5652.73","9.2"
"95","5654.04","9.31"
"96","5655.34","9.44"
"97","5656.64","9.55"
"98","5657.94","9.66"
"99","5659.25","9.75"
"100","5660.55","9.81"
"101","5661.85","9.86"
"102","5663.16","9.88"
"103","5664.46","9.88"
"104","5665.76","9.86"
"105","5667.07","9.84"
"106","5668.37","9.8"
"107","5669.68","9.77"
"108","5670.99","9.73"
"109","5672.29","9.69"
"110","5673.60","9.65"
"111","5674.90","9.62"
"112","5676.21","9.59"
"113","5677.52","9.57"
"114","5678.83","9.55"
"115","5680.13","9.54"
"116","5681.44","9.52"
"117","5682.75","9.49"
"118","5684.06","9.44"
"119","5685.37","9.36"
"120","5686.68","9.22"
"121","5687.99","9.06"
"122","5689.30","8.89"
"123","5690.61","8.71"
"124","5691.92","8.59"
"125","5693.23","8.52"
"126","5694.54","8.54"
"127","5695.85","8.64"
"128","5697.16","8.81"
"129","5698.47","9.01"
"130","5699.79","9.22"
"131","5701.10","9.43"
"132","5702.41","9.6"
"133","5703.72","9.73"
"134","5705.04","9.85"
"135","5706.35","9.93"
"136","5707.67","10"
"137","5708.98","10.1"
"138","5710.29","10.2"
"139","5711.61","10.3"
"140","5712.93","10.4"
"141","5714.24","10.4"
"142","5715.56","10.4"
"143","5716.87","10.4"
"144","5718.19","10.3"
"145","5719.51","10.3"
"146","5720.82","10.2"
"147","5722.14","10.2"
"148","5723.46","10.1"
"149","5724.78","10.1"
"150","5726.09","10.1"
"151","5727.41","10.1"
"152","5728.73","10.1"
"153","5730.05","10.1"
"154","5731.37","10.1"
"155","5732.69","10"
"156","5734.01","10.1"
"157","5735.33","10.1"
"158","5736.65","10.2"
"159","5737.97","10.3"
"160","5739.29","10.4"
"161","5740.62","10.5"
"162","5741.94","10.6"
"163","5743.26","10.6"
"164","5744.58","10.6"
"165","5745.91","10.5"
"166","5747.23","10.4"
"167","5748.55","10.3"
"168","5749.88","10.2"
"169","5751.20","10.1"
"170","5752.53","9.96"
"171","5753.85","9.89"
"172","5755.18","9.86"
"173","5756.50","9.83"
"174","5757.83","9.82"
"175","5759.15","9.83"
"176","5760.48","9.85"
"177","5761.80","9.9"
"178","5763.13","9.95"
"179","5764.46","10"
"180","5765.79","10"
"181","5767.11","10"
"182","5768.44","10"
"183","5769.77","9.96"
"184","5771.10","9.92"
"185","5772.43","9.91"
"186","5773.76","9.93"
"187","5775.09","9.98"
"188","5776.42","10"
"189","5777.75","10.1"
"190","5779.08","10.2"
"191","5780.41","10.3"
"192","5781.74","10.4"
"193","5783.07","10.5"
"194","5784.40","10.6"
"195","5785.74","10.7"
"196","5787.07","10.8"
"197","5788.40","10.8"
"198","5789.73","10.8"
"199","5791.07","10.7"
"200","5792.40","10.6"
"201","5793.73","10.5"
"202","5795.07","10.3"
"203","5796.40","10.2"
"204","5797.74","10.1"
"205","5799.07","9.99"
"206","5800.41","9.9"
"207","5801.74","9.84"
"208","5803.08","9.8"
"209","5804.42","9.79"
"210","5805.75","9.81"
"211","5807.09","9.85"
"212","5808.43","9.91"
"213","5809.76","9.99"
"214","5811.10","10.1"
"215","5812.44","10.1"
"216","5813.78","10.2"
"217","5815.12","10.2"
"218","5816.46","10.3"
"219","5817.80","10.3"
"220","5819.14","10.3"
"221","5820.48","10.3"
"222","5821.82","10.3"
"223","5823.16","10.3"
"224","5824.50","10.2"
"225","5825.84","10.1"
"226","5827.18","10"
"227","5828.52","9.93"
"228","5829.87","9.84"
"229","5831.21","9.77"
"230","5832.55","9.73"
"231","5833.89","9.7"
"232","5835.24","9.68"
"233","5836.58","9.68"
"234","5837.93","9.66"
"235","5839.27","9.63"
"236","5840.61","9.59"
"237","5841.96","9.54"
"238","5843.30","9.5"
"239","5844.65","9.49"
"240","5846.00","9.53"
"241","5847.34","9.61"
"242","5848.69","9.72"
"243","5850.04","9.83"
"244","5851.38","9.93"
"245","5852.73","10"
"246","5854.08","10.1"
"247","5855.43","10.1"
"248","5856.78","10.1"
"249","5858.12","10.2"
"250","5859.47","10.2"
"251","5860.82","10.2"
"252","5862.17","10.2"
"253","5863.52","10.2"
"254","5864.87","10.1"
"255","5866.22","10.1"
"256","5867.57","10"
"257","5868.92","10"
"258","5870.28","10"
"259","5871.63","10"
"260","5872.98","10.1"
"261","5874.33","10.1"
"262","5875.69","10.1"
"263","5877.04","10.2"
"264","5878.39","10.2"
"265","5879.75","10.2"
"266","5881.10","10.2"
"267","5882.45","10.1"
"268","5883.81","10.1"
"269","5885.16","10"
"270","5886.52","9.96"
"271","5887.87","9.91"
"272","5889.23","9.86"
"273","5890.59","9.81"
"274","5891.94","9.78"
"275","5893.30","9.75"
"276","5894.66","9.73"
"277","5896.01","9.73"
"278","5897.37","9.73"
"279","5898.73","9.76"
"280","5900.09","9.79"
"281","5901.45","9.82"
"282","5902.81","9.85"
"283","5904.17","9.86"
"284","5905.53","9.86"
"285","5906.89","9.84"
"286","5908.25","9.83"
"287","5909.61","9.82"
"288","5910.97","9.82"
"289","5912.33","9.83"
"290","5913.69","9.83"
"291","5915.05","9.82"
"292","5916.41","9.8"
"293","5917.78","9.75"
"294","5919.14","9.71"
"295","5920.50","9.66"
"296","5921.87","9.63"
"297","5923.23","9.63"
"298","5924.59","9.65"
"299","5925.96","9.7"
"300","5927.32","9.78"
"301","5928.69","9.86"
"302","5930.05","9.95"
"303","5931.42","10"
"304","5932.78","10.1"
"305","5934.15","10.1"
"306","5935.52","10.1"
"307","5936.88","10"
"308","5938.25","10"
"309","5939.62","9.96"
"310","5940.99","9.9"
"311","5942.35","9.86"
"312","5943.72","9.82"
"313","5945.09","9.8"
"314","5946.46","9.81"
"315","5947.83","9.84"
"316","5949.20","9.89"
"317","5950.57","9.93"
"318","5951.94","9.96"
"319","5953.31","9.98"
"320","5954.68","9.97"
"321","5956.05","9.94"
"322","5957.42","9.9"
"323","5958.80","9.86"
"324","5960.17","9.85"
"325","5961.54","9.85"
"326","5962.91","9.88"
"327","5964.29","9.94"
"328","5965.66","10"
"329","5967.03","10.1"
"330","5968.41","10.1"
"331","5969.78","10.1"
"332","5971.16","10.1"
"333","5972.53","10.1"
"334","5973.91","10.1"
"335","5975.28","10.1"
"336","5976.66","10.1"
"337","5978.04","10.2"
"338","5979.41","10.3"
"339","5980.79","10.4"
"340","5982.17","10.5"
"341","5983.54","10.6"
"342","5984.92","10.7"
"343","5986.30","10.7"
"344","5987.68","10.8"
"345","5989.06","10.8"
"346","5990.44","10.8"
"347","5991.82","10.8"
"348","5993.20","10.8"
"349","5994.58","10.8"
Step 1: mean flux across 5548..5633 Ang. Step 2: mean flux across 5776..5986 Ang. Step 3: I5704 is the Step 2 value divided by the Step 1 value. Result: 1.2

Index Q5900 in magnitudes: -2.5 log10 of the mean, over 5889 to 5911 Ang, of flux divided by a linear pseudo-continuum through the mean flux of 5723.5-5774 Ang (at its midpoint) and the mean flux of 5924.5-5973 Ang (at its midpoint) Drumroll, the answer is 0.02 mag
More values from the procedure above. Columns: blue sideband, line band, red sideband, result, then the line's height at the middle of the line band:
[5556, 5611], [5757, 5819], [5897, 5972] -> -0.119 mag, 9.09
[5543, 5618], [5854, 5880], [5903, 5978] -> -0.064 mag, 9.54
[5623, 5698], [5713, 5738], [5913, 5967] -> -0.092 mag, 9.37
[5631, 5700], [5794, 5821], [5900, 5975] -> -0.052 mag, 9.6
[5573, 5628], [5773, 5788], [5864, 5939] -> -0.134 mag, 9.13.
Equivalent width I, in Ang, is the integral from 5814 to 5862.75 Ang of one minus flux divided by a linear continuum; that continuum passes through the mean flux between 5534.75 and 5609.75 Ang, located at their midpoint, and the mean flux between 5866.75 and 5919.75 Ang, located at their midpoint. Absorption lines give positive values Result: -1.7 Ang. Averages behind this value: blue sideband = 8.16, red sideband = 9.91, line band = 9.94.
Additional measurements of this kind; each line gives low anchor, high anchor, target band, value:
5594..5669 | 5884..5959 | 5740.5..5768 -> -2.8 Ang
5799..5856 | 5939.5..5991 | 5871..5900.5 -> 0.1 Ang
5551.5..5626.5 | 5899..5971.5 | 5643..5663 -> -2.1 Ang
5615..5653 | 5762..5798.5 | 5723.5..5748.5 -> -1.1 Ang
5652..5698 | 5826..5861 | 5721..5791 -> -4.3 Ang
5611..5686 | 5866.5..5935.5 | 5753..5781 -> -1.3 Ang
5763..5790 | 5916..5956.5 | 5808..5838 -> 0.3 Ang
